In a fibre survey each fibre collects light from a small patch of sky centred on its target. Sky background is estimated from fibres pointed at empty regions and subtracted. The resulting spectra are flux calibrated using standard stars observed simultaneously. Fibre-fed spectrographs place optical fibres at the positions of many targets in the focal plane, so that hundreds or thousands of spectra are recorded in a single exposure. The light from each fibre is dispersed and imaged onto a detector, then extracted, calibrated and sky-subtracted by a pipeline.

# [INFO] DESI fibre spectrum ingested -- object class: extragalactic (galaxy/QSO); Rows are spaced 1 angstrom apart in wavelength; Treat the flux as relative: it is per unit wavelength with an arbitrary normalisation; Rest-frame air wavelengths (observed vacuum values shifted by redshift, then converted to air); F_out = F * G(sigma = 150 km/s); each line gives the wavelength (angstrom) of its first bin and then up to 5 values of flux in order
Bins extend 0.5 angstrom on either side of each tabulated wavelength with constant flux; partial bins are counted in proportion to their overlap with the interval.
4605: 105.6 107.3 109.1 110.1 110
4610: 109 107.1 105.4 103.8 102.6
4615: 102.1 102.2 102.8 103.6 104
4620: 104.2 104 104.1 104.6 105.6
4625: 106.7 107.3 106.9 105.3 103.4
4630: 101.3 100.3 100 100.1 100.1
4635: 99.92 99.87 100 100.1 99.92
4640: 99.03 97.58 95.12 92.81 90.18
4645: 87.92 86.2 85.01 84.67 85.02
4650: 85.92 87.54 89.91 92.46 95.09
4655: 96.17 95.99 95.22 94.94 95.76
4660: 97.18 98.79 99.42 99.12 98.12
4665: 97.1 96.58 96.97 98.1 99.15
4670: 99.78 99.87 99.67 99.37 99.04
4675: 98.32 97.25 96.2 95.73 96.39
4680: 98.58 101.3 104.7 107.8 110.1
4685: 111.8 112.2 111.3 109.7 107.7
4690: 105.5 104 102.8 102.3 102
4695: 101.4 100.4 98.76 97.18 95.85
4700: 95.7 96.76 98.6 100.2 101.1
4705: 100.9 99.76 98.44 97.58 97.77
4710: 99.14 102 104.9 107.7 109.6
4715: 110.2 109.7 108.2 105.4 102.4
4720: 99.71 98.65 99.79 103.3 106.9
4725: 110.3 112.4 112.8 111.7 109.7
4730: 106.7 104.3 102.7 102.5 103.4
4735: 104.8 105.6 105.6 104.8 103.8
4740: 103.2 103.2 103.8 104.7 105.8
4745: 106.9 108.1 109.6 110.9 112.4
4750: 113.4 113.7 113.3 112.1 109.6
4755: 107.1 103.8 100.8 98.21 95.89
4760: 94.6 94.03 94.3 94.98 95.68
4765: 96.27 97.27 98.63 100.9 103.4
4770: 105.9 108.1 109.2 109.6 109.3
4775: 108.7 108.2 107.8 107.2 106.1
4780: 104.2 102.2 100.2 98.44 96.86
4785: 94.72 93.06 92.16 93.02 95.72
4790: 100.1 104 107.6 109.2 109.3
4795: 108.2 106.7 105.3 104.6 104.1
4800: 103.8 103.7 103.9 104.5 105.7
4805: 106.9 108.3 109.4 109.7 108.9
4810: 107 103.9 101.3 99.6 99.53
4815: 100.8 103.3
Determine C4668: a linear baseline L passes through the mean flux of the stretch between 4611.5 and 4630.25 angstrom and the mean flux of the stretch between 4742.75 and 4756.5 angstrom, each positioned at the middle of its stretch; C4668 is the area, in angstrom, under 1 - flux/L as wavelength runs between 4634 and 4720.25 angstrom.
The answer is 6.0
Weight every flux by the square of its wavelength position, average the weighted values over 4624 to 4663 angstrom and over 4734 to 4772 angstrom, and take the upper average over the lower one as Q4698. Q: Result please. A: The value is 1.13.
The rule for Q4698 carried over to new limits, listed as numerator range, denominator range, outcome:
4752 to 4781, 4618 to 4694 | 1.09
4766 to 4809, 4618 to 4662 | 1.14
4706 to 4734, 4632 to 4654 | 1.16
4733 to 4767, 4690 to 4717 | 1.04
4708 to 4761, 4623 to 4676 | 1.13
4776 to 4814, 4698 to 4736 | 1.03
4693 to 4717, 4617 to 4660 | 1.07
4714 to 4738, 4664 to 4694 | 1.06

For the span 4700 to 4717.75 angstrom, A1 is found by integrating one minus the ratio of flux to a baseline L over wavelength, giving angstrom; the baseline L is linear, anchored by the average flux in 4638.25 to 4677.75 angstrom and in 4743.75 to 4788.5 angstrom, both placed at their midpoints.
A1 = -0.6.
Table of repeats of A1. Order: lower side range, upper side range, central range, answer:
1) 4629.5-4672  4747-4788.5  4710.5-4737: -1.53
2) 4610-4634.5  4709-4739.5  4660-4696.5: 1.10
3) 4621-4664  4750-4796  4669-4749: -2.90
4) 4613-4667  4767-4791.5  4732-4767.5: -0.82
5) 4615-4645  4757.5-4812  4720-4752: -1.36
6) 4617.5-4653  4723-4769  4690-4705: 0.25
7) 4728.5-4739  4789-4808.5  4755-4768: 0.95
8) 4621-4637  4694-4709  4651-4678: 1.07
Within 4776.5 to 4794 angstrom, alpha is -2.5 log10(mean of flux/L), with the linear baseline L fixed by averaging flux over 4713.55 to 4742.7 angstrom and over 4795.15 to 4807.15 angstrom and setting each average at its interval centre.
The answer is 0.05 mag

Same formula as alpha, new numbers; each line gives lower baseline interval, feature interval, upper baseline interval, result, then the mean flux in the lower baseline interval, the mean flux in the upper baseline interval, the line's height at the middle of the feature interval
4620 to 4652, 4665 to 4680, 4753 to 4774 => 0.01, 97.6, 101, 98.7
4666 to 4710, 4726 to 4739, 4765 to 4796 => -0.05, 101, 103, 102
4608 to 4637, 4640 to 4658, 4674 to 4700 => 0.14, 104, 103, 103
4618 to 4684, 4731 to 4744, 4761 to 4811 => -0.03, 98.1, 103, 101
